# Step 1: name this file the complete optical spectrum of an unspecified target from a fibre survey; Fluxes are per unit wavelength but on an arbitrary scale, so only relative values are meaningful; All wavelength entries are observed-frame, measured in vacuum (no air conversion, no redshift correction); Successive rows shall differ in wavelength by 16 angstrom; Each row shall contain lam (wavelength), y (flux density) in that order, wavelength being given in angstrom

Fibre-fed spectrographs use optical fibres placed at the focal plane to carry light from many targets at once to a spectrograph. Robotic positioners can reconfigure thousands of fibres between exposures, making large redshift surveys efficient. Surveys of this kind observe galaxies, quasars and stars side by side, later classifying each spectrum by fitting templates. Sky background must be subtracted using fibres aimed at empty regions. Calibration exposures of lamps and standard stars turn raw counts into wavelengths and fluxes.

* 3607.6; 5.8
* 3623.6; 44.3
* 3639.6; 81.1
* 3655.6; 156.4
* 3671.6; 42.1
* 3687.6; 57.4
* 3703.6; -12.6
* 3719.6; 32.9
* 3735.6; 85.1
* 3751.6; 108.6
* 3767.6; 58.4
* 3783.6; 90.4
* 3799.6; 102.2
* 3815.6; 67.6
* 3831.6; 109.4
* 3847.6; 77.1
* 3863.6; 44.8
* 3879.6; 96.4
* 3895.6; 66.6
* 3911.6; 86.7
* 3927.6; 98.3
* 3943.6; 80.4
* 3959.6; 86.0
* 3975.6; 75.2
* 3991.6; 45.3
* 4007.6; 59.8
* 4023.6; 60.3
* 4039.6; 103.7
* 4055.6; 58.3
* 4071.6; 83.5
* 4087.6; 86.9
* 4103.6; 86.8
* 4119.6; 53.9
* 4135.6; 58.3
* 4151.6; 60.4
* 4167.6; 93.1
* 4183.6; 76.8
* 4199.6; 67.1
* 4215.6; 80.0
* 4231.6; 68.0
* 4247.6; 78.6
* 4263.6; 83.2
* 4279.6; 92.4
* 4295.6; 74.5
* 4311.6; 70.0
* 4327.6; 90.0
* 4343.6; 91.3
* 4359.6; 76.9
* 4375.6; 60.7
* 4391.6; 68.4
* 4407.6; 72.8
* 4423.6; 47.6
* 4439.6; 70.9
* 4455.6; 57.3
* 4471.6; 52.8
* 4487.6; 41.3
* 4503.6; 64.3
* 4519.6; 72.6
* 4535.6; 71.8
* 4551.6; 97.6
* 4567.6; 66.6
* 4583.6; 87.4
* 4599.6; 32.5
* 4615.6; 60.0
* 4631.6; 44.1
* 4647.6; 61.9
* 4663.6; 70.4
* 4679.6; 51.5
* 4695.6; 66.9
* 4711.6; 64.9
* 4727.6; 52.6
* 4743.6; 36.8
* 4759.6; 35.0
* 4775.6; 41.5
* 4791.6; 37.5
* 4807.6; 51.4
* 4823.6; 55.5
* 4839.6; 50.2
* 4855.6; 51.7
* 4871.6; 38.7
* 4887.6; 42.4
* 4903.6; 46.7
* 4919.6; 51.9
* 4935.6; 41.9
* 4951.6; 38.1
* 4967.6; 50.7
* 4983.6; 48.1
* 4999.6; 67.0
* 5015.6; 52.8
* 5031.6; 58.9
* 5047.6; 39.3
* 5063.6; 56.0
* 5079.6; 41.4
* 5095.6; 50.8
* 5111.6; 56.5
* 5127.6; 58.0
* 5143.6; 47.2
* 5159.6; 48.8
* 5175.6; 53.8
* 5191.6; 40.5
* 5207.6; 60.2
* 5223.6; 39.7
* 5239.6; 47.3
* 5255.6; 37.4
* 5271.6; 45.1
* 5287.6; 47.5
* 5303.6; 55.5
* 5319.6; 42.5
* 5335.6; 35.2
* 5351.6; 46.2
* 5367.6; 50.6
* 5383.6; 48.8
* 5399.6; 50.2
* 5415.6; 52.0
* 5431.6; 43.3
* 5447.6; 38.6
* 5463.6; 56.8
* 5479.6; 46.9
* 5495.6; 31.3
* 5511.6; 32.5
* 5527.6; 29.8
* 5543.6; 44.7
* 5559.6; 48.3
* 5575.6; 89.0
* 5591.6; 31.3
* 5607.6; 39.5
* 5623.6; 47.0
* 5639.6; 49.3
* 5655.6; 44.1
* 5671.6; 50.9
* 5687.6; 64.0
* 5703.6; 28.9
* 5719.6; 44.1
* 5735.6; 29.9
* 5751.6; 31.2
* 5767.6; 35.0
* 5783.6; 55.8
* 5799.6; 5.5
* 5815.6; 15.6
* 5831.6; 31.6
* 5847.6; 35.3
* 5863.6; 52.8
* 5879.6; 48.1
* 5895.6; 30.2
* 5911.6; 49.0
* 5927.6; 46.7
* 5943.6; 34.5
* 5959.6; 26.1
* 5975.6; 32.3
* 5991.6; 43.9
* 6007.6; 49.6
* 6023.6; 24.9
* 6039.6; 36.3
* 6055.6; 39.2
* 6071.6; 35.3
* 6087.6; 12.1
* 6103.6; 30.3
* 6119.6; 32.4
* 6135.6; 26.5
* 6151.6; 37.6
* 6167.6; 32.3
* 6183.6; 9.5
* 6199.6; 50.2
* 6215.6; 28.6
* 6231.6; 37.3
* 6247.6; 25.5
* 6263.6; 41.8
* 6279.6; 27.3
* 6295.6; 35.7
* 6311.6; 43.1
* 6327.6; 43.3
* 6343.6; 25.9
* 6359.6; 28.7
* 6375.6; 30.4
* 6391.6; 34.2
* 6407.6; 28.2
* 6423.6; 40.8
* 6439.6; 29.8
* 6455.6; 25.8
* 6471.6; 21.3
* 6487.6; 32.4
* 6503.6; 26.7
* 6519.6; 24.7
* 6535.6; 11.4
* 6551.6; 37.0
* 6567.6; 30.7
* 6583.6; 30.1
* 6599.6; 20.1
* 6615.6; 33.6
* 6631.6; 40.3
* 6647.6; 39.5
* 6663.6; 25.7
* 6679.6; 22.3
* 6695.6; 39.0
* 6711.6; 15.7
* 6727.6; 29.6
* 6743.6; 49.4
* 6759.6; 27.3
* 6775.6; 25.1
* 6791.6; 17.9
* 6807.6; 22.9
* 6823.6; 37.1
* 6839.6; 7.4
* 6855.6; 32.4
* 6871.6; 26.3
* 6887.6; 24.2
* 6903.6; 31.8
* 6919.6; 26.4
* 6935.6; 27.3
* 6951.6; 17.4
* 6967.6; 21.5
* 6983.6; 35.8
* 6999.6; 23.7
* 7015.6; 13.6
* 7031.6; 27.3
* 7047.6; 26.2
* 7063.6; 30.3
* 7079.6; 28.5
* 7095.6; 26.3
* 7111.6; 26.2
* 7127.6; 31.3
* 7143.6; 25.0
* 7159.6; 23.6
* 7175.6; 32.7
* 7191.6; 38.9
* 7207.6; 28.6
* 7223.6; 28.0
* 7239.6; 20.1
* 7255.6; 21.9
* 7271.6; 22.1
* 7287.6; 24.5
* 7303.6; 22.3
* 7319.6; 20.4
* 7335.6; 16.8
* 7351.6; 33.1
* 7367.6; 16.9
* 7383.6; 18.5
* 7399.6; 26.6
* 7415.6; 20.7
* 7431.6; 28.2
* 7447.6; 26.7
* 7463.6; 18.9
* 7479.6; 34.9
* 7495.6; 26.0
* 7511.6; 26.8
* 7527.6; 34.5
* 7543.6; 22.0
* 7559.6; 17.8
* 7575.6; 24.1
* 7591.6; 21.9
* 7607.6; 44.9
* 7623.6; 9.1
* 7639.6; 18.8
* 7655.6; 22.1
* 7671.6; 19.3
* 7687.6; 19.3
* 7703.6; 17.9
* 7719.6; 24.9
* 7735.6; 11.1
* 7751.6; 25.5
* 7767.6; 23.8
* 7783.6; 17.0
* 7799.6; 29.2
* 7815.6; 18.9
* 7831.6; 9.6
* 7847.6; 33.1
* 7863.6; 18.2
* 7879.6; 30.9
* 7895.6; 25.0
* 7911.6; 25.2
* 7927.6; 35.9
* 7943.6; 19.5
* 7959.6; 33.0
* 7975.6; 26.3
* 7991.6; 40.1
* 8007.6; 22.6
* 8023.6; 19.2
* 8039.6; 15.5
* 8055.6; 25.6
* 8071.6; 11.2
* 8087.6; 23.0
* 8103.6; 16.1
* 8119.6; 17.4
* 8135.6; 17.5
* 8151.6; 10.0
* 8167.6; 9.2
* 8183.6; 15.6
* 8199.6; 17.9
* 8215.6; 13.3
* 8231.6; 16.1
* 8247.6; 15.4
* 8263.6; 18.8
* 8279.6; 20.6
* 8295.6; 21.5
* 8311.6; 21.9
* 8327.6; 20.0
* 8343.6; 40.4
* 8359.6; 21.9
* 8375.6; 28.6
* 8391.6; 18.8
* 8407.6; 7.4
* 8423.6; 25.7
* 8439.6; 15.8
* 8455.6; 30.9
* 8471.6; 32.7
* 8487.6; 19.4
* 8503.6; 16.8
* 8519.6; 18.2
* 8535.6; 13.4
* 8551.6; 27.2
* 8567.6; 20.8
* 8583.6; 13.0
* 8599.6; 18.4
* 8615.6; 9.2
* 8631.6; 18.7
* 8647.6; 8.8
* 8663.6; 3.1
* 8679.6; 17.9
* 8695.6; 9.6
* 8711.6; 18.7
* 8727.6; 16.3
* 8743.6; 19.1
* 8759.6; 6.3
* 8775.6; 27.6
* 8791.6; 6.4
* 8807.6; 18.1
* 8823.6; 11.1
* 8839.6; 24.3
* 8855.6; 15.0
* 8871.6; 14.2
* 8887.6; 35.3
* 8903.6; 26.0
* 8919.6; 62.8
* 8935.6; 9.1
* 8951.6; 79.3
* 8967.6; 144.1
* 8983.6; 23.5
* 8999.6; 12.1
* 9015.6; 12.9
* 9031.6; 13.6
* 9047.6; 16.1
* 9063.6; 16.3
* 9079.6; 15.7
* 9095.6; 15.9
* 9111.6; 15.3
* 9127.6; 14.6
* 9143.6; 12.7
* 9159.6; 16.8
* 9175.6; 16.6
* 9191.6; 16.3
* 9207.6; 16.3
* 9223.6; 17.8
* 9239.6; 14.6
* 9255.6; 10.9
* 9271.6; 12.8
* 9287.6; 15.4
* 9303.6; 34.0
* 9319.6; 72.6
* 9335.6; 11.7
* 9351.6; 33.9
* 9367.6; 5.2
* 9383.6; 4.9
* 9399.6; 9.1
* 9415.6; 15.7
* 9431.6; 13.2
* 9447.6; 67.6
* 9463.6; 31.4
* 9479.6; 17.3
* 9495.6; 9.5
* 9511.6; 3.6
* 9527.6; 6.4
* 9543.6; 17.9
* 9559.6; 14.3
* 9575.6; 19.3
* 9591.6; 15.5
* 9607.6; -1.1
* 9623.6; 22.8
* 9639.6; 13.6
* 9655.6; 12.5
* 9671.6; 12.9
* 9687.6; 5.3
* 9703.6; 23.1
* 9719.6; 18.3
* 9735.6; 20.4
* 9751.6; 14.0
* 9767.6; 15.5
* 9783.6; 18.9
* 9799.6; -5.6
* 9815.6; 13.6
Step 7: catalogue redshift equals 1.40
